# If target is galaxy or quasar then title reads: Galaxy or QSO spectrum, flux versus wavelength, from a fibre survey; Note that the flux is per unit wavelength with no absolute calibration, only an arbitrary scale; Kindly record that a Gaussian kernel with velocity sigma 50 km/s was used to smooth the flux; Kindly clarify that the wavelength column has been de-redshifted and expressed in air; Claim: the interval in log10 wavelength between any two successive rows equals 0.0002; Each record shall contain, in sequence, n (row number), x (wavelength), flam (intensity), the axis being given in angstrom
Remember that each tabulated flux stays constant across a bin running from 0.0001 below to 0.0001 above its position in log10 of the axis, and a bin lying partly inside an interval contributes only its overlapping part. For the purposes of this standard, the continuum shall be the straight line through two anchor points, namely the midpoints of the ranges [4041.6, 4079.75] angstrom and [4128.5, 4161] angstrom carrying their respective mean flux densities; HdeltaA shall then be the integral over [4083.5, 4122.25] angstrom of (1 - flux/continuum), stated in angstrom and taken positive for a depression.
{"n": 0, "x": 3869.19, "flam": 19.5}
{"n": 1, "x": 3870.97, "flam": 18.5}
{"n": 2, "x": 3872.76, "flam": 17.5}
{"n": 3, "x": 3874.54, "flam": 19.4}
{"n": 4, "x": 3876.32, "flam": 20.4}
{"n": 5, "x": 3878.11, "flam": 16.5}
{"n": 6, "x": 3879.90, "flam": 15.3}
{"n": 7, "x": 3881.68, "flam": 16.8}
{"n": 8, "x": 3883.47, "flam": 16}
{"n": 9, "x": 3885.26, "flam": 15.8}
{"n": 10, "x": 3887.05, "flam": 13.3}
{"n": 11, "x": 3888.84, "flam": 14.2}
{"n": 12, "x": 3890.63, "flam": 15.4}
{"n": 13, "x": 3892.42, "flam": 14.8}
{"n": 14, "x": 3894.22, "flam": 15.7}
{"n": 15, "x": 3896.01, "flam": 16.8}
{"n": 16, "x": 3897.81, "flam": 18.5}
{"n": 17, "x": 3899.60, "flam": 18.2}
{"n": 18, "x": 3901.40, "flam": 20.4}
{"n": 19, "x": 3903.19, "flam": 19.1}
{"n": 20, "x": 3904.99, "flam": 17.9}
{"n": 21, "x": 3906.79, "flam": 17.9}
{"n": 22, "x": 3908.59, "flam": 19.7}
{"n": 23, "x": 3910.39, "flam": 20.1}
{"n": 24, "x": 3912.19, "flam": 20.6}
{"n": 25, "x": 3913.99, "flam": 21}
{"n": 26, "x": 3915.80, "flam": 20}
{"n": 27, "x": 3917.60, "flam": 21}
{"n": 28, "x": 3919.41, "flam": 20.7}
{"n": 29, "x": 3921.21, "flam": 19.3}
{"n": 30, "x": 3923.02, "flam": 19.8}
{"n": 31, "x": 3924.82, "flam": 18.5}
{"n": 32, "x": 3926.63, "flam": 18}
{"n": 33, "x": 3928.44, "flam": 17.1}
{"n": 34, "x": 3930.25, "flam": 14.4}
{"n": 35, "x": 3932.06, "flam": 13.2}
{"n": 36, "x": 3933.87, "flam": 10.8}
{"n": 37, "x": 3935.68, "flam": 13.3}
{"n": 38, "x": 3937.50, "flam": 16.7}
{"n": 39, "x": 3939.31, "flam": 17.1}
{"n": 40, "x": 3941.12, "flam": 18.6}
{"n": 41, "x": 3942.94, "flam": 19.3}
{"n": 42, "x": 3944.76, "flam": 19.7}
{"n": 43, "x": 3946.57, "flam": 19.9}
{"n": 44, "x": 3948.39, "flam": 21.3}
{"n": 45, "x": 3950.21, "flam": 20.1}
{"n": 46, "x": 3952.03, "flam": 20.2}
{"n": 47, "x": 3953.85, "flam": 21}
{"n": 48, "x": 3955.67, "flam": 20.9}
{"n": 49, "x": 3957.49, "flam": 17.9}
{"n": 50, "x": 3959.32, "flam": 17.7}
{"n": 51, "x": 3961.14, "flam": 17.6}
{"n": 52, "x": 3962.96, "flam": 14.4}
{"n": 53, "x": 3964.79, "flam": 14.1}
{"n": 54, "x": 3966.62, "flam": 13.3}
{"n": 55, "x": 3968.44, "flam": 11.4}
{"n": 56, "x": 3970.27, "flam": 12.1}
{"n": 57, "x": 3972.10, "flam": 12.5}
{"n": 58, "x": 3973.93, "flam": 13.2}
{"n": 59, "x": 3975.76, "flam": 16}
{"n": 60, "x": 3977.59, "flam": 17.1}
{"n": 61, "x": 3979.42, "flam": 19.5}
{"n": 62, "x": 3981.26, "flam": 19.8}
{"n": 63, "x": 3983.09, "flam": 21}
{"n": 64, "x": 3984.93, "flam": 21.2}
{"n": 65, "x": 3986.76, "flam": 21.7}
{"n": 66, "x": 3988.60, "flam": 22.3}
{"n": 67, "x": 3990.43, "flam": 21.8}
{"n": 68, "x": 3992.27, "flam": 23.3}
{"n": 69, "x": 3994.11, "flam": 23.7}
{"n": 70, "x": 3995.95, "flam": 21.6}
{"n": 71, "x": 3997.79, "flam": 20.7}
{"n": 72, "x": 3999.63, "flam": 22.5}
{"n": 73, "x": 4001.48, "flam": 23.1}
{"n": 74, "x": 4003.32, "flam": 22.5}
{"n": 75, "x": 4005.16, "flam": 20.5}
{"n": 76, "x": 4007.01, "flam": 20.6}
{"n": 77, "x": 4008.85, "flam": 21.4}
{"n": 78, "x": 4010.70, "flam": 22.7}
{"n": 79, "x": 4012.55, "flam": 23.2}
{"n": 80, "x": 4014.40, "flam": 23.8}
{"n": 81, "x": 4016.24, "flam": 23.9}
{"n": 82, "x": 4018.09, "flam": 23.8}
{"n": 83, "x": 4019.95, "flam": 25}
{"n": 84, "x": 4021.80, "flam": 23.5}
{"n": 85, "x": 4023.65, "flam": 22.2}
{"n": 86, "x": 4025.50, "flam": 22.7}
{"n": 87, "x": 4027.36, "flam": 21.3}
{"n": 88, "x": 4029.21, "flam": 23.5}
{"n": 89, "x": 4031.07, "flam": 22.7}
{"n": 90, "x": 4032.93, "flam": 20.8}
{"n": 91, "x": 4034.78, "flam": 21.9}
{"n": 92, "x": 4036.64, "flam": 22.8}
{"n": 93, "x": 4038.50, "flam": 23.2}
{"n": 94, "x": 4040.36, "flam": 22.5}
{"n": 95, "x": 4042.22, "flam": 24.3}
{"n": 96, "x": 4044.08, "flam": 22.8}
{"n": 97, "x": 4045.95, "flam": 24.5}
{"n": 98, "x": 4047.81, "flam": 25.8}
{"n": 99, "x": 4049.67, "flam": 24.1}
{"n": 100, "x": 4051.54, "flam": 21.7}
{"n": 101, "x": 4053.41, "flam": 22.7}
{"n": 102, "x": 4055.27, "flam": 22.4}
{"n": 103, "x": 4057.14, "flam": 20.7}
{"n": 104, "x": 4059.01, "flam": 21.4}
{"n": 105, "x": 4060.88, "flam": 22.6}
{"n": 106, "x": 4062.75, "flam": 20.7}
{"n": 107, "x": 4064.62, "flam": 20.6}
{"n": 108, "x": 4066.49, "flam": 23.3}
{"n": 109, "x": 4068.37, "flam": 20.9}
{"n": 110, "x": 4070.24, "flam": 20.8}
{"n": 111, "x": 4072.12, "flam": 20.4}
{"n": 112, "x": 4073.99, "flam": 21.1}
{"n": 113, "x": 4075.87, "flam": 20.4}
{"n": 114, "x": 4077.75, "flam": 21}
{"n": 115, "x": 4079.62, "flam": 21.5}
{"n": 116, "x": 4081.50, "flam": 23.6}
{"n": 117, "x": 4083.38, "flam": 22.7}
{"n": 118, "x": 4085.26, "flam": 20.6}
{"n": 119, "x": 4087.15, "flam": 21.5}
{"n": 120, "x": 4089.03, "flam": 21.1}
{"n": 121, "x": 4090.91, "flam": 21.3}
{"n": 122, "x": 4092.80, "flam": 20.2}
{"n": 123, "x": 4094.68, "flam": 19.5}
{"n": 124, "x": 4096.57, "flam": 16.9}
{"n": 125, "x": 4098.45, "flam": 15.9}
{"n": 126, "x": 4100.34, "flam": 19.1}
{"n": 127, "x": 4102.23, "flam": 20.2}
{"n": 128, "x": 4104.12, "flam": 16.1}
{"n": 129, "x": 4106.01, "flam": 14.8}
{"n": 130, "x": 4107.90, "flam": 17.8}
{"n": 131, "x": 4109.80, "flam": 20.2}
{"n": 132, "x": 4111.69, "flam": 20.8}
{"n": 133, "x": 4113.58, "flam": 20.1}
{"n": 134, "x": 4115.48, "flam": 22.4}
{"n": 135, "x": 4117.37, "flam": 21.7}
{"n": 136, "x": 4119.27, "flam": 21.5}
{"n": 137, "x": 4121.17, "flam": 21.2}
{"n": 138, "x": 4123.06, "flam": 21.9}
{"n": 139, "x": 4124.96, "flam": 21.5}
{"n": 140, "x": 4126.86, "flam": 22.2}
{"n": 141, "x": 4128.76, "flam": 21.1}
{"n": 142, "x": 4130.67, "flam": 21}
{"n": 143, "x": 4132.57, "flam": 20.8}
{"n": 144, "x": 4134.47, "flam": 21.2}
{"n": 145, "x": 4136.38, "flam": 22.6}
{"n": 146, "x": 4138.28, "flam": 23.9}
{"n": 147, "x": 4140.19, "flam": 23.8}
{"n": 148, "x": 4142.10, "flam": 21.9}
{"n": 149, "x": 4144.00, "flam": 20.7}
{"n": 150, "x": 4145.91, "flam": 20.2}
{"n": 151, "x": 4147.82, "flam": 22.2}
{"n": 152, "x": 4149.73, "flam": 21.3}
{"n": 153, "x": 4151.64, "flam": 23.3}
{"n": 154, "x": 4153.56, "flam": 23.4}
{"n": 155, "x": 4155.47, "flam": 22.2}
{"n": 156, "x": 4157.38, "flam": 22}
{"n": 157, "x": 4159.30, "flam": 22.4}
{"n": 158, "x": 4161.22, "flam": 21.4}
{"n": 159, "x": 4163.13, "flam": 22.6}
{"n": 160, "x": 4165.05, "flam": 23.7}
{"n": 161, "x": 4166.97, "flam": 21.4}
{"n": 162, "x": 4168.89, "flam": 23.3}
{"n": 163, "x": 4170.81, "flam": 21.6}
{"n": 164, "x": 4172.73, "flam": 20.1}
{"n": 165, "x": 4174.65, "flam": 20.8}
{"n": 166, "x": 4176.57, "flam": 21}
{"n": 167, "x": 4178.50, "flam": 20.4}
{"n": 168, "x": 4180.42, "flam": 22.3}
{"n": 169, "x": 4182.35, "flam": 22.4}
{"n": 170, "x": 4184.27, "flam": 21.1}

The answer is 4.1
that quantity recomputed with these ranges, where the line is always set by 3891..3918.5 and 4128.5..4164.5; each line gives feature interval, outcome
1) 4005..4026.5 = -2.8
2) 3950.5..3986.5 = 4.7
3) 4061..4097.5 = 0.2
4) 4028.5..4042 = -1.4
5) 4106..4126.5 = 0.9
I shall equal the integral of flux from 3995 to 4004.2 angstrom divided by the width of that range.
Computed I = 22.1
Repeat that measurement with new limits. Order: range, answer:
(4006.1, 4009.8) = 21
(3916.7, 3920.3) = 20.8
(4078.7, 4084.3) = 22.6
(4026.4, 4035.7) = 22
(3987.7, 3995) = 22.8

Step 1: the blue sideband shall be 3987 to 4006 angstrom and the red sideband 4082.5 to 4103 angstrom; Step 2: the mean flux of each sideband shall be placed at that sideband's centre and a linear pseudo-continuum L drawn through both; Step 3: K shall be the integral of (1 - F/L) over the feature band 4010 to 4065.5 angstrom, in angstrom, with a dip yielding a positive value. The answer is -4.1 angstrom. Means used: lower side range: 22.2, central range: 22.8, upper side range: 19.9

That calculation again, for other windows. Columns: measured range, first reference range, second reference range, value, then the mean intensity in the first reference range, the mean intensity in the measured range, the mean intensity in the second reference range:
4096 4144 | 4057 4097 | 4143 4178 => 2.30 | 21.1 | 20.5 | 21.8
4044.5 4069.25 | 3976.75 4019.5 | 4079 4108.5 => -2.40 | 21.9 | 22.4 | 19.5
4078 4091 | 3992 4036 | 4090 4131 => -0.74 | 22.5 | 21.8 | 19.9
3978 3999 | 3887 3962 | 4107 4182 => -2.51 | 18.1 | 21.4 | 21.6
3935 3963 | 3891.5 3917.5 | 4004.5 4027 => 2.31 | 18.7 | 18.7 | 22.8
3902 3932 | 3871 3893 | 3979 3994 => -1.39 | 16.4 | 18.9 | 21.5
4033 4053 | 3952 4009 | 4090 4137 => -3.88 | 18.9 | 23.2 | 20.1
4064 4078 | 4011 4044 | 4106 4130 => 0.55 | 23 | 21.1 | 20.8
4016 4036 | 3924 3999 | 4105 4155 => -3.74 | 17.9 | 22.8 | 21.3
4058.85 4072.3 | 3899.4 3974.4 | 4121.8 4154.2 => -0.67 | 17.6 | 21.4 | 21.9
